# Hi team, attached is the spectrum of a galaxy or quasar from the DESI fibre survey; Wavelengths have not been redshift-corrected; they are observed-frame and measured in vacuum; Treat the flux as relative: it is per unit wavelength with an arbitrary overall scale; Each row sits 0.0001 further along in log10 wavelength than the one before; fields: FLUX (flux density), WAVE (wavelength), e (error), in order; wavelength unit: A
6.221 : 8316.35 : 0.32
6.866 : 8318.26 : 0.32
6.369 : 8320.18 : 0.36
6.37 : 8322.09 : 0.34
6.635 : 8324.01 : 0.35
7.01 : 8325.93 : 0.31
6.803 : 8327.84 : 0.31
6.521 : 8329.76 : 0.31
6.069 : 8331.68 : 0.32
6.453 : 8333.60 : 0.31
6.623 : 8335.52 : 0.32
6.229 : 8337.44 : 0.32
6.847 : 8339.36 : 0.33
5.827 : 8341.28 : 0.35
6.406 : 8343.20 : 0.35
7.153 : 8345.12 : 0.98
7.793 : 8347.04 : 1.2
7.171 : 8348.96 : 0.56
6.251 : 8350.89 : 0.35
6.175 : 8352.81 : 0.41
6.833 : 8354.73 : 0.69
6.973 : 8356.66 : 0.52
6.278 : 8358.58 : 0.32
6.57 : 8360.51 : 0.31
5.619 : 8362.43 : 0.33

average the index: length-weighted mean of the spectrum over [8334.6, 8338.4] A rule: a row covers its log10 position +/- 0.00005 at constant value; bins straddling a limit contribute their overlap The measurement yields 6.42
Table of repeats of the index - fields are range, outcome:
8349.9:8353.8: 6.22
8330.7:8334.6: 6.26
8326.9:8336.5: 6.49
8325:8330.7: 6.78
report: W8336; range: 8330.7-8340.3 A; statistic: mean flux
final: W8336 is 6.44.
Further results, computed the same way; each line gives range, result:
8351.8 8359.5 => 6.57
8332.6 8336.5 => 6.53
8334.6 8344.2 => 6.39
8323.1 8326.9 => 6.83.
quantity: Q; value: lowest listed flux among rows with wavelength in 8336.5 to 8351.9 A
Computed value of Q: 5.827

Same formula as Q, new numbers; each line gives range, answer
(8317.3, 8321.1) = 6.369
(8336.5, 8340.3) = 6.229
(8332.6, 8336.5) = 6.453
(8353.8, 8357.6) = 6.833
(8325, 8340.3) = 6.069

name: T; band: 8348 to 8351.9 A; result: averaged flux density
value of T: 6.7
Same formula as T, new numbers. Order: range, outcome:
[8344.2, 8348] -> 7.48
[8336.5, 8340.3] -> 6.54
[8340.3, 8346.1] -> 6.47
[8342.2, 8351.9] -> 6.95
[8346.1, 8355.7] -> 6.84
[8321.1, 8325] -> 6.5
